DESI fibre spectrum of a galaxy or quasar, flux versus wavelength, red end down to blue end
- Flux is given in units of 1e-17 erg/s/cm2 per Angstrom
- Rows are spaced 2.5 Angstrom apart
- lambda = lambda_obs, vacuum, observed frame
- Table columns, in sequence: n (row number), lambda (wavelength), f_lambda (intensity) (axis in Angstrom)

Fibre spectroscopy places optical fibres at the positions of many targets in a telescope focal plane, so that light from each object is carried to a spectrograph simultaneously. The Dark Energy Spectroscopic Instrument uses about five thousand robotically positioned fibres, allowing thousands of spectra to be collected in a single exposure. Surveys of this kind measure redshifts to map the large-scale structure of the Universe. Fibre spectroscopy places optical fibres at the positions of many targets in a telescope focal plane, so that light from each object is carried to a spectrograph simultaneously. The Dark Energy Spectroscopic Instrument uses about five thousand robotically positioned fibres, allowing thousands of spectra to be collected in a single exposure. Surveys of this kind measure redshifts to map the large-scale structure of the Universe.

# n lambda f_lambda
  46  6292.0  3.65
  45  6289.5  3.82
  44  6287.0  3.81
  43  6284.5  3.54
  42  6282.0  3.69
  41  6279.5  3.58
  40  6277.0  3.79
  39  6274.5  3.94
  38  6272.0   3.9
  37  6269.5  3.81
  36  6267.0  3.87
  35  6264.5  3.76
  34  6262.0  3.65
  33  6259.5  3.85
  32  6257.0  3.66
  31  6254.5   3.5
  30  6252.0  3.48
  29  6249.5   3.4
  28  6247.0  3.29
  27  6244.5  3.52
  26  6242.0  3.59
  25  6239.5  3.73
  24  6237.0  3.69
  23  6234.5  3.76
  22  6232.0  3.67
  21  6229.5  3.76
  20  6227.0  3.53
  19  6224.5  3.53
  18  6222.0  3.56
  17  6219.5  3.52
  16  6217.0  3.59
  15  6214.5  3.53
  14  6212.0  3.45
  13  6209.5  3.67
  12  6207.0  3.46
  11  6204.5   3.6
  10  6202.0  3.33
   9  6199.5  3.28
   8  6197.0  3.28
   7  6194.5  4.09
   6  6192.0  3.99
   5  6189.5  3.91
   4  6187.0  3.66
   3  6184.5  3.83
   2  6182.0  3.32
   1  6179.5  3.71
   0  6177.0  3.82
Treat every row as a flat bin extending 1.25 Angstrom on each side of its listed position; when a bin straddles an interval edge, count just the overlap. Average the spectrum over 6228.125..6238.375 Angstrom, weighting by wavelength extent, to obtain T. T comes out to 3.72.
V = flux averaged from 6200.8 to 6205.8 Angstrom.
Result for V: 3.47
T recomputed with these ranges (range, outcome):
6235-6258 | 3.55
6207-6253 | 3.57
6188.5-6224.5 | 3.59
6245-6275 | 3.67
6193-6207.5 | 3.52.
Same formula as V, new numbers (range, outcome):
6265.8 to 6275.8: 3.88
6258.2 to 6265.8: 3.75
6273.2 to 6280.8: 3.77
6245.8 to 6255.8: 3.42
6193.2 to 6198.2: 3.69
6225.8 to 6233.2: 3.65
